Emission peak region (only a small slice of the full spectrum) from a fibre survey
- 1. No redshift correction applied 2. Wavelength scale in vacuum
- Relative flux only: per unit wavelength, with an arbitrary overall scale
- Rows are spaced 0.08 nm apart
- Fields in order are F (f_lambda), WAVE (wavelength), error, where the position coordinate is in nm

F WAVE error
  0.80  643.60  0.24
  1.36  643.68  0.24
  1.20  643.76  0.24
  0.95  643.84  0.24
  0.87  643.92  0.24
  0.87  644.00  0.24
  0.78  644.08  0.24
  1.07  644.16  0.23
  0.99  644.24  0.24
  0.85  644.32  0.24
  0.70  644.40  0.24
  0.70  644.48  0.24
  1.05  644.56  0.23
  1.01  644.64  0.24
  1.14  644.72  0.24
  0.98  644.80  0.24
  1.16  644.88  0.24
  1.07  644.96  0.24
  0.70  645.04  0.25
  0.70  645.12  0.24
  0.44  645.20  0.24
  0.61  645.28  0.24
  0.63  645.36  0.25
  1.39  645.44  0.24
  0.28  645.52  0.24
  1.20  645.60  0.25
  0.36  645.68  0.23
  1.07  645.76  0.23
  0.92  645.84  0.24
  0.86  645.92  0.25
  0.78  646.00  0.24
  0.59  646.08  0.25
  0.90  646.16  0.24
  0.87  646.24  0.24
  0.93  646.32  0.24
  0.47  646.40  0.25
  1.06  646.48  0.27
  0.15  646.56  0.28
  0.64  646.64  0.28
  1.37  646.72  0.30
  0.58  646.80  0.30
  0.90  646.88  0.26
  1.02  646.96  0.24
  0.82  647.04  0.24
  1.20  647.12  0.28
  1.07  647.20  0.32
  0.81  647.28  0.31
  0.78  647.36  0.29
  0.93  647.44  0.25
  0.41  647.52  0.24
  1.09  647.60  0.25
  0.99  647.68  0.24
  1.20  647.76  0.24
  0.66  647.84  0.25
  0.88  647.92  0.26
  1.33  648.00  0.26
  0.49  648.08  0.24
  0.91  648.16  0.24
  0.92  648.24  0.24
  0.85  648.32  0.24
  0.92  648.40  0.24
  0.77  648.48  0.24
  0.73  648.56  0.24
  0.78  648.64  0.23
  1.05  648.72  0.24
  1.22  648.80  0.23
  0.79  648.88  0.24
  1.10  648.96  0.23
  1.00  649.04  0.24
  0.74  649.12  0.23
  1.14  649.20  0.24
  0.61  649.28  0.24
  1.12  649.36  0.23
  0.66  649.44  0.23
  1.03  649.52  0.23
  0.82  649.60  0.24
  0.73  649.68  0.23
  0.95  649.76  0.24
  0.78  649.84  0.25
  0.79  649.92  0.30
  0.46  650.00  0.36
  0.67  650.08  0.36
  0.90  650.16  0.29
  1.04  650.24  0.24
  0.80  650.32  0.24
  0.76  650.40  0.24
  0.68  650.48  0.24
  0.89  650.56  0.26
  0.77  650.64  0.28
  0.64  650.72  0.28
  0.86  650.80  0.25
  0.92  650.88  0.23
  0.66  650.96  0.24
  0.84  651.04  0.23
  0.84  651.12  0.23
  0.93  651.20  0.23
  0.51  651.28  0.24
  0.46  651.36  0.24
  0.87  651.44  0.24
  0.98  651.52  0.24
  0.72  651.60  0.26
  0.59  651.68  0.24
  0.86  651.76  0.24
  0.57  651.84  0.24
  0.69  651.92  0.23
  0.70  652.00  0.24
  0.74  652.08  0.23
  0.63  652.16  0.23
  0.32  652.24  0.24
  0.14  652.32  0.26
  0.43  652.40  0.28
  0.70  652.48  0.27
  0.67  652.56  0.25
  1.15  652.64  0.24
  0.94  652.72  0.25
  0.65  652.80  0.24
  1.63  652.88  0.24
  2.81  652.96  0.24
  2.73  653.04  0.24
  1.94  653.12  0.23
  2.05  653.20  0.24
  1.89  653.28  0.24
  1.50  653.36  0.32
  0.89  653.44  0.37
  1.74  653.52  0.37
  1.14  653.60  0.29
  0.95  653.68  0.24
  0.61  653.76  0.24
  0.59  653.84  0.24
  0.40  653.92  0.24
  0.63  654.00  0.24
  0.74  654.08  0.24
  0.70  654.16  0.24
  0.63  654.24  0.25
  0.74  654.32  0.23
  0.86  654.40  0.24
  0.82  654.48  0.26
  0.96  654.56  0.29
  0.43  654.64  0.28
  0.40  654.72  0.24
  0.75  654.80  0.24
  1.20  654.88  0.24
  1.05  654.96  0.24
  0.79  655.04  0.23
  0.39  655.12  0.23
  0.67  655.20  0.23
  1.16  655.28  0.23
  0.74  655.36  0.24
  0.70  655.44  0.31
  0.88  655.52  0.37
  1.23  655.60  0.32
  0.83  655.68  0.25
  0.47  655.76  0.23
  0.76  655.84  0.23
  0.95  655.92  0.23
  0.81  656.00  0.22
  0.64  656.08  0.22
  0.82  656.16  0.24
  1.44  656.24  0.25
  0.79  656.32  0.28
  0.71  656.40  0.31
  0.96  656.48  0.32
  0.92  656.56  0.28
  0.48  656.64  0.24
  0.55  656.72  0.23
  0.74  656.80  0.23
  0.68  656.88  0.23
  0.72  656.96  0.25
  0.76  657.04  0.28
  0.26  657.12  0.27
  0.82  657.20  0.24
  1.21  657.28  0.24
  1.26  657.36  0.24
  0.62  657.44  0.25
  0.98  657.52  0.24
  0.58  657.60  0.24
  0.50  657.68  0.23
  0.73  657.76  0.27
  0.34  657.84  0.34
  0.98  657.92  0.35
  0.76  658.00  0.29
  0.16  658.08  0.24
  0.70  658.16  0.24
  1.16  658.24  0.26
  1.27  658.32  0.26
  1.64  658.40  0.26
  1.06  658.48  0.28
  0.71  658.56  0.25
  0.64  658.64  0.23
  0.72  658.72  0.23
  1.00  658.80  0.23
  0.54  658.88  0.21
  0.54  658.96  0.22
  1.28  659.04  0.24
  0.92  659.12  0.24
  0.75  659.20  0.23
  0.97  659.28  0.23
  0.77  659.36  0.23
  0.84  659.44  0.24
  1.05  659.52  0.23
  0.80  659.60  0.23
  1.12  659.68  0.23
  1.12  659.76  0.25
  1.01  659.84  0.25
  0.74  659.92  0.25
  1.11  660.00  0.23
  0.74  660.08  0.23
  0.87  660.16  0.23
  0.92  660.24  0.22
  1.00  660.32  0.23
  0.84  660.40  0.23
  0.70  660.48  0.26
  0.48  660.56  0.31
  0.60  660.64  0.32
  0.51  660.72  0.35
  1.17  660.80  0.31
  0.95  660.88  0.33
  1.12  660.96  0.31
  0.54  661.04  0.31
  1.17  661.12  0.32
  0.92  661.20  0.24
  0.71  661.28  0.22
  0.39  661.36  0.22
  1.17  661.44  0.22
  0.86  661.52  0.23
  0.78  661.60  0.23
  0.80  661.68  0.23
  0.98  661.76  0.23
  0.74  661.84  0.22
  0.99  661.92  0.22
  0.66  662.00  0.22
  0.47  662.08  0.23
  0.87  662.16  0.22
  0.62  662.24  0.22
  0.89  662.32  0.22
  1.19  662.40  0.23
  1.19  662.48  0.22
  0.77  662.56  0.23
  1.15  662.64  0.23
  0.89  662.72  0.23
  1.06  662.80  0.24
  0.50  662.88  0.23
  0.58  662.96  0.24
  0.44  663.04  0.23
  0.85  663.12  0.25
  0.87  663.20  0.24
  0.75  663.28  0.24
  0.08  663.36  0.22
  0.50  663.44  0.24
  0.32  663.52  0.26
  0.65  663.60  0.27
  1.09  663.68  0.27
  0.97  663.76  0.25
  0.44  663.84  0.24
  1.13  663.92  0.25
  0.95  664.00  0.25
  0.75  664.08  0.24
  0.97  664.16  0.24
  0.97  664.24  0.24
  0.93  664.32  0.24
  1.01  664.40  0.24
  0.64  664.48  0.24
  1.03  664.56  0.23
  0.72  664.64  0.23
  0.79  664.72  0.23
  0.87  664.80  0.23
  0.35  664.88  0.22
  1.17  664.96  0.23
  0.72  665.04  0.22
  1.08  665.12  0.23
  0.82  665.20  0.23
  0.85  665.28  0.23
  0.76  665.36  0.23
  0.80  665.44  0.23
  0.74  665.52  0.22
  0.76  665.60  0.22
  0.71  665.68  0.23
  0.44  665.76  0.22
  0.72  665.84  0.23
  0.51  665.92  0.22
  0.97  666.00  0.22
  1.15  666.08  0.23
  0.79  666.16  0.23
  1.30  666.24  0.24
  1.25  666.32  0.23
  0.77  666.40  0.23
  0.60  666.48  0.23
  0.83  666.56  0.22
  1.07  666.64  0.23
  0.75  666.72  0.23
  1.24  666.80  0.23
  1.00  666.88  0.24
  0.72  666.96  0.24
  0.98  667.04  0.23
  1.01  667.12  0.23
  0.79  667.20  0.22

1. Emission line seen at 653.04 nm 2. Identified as H-beta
